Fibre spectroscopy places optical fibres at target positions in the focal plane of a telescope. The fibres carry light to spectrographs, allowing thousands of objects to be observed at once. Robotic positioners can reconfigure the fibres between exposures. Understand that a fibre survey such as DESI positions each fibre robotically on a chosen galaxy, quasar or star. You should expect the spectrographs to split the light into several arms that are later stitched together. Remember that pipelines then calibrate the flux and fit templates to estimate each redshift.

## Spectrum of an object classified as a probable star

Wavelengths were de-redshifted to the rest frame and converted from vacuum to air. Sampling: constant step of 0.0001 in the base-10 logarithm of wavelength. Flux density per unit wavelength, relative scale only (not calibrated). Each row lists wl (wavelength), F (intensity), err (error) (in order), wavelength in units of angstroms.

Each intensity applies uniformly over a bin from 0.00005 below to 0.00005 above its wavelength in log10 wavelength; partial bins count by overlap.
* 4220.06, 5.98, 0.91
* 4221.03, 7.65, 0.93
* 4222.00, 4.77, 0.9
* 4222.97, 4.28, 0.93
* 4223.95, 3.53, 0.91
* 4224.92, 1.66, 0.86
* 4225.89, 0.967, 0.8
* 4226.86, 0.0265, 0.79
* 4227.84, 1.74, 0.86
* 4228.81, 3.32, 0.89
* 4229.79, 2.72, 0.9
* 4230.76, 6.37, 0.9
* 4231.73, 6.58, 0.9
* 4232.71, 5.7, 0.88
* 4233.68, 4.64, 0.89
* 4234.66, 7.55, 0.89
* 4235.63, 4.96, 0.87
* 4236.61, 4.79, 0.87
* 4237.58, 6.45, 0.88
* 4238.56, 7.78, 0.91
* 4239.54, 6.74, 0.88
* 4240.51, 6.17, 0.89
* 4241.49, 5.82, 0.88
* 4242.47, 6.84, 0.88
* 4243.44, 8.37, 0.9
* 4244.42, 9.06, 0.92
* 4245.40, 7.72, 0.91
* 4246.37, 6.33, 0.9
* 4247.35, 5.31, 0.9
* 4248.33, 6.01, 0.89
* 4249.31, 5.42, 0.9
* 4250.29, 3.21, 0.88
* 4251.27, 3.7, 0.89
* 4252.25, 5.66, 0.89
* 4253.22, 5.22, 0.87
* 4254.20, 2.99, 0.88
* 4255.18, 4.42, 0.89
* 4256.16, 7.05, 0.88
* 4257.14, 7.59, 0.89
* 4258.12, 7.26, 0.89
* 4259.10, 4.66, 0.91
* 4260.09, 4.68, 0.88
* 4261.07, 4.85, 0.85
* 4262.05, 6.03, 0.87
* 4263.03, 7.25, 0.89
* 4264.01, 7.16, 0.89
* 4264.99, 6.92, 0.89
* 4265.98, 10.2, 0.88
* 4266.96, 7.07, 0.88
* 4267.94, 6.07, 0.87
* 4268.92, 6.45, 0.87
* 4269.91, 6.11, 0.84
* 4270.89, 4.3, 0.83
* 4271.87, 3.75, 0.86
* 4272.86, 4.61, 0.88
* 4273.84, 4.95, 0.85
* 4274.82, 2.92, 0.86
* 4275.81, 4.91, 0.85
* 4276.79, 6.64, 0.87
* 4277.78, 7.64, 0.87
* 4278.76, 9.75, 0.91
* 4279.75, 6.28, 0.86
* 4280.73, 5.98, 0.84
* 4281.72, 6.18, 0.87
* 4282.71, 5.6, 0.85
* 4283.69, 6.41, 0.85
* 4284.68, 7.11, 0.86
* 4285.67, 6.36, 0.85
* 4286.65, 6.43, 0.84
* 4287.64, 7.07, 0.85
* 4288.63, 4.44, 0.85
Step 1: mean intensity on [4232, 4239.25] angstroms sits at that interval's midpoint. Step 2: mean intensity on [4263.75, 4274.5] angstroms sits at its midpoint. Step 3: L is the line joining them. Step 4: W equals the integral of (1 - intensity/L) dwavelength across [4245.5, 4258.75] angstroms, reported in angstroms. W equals 1.28 angstroms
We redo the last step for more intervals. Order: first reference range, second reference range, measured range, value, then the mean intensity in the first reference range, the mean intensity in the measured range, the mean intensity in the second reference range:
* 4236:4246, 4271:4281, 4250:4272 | 1.3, 6.94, 5.82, 5.69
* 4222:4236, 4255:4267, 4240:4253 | -2.0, 3.88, 6.11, 6.58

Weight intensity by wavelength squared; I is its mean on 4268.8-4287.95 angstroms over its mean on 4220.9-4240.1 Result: 1.33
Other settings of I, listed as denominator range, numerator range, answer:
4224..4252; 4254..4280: 1.18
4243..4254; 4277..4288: 1.17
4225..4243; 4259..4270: 1.35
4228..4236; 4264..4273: 1.25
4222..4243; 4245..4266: 1.24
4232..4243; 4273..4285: 1.02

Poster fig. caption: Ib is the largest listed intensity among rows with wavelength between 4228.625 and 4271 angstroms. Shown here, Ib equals 10.2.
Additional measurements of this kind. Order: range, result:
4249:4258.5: 7.59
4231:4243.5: 8.37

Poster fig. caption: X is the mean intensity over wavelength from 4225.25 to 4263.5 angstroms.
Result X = 5.42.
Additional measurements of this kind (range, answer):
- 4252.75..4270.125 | 6.22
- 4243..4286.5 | 6.05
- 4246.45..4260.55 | 5.26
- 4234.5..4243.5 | 6.43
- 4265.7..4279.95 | 6.05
